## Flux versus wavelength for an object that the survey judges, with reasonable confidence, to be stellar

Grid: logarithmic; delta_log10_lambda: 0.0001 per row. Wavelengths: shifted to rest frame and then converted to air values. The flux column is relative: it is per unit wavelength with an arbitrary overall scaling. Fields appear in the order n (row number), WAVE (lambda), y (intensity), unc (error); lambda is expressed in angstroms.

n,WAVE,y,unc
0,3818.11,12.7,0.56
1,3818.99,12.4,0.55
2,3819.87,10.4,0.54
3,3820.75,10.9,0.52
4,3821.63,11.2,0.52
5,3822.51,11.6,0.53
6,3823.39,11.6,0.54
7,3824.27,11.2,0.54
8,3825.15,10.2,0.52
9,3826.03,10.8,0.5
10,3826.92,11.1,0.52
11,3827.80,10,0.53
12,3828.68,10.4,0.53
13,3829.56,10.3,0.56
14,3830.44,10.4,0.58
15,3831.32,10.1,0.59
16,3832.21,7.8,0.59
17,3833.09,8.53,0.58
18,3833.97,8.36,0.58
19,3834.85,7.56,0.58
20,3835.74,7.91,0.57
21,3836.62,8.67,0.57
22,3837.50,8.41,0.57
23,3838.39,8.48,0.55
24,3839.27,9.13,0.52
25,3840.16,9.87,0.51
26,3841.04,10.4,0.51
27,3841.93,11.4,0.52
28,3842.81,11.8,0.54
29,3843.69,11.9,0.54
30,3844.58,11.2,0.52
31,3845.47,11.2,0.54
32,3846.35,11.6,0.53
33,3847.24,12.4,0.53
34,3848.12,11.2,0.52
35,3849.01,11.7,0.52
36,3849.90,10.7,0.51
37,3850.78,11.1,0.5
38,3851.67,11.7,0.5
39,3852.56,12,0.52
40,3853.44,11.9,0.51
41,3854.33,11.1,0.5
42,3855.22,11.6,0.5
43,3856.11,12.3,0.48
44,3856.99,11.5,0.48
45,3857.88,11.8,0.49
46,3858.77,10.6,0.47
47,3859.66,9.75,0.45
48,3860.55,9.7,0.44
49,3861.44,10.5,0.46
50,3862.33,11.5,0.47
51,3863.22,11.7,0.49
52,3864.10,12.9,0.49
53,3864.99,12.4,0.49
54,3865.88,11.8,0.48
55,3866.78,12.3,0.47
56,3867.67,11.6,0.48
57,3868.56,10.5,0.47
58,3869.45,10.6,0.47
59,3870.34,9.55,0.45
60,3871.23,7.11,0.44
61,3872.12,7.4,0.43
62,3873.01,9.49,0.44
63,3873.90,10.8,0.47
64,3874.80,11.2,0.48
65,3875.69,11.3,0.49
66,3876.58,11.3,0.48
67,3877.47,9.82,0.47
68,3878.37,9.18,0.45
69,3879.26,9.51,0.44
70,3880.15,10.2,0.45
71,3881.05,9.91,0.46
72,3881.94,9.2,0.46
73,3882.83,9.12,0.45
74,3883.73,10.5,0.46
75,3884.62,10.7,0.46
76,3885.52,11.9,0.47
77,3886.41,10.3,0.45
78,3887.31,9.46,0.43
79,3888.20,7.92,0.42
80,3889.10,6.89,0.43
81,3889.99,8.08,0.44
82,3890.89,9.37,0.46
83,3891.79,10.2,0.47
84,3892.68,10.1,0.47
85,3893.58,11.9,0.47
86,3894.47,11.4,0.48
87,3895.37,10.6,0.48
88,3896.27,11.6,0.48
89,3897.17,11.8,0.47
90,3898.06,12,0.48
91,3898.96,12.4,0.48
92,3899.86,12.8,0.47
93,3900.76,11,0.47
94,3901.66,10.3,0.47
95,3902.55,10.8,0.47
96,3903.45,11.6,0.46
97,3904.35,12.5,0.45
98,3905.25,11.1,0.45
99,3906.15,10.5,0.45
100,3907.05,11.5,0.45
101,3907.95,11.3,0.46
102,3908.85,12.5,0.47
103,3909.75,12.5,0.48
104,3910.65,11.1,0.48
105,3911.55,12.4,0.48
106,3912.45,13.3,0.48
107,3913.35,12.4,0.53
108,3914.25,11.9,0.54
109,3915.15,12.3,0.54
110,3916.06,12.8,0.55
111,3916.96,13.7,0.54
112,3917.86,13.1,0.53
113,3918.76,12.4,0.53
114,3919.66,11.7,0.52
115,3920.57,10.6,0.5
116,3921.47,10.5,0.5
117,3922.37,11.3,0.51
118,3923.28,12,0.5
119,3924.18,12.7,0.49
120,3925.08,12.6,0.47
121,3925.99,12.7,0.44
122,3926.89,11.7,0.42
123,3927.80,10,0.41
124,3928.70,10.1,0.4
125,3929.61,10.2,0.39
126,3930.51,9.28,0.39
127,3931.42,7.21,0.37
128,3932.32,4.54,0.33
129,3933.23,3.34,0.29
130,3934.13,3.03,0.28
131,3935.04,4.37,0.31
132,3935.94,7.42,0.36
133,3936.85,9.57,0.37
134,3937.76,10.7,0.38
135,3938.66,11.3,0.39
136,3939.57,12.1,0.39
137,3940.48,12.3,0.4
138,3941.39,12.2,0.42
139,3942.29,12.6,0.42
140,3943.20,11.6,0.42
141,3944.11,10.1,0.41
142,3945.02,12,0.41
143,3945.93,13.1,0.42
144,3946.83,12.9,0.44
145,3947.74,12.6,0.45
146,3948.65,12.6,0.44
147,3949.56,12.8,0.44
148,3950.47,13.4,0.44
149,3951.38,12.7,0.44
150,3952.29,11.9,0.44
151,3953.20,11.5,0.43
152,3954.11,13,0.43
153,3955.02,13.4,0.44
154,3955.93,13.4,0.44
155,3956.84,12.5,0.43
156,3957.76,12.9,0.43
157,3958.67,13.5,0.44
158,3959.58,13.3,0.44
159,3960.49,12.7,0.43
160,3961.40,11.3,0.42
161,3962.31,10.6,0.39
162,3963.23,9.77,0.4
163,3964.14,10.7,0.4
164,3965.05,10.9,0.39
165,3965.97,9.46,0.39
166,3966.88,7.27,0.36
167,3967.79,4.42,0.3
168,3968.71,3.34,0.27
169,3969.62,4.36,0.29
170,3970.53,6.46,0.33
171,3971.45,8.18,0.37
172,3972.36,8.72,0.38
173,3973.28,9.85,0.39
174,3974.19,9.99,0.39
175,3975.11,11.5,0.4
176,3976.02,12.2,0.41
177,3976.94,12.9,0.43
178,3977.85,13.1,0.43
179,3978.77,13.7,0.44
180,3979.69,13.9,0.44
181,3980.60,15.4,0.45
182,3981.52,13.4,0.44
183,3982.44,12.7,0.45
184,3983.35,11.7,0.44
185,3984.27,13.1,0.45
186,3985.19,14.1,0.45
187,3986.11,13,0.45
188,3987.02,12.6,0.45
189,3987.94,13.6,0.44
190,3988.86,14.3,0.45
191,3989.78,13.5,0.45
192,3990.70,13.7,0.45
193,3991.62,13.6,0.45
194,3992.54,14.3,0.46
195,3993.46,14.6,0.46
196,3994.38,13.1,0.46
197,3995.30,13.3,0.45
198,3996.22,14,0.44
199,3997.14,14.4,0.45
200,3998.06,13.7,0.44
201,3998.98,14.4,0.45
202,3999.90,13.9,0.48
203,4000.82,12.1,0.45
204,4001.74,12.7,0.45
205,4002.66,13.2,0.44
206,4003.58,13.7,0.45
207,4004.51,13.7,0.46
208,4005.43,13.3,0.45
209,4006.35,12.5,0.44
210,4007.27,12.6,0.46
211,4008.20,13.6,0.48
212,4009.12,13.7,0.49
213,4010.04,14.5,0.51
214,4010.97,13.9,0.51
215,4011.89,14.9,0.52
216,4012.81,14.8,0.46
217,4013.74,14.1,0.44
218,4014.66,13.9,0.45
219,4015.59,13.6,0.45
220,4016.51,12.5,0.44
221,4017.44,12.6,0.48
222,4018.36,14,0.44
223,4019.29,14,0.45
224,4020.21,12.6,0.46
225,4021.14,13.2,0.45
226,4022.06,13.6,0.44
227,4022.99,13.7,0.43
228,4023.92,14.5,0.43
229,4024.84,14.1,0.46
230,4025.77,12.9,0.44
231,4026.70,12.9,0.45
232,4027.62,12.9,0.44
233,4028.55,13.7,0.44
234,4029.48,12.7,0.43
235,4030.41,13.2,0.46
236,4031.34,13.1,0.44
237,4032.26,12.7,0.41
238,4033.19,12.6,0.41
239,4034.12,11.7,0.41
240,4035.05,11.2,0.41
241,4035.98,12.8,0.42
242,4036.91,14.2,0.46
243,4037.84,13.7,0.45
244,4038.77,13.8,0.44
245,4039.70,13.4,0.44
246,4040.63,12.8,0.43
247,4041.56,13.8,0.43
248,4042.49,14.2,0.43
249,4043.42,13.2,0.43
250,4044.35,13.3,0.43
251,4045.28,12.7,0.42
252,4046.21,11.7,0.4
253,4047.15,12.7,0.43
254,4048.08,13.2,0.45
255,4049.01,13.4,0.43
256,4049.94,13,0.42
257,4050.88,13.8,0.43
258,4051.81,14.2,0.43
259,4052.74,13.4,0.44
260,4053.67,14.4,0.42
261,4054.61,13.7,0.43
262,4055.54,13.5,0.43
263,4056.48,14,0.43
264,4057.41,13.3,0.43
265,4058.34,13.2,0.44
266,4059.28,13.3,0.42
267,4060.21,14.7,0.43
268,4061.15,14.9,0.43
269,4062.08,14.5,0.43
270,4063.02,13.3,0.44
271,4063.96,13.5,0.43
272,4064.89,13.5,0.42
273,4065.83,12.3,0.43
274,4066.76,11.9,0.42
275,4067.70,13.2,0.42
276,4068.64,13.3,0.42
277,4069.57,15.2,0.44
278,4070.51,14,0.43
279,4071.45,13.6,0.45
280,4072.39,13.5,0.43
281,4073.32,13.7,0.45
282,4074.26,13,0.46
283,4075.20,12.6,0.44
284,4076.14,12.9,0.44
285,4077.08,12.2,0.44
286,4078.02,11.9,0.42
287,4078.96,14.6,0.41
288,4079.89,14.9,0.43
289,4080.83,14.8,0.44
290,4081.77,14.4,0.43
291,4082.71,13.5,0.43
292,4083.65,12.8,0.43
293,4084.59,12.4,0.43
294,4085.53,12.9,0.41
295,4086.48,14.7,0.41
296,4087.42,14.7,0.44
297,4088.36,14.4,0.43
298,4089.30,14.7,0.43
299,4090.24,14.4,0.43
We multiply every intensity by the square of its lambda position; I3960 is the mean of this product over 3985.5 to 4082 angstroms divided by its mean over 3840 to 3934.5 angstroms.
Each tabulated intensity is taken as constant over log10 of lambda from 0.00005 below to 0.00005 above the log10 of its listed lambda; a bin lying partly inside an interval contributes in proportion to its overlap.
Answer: 1.34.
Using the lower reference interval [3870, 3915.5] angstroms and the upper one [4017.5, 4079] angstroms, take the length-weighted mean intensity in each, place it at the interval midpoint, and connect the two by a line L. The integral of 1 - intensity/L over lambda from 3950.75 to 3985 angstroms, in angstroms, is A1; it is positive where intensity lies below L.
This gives 2.4 angstroms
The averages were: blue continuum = 10.7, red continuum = 13.3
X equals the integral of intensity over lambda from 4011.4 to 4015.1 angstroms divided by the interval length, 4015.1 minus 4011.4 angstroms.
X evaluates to 14.4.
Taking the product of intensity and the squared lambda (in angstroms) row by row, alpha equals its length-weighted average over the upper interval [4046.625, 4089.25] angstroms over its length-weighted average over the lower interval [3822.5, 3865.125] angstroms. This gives 1.43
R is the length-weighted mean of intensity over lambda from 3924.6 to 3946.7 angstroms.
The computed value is 9.81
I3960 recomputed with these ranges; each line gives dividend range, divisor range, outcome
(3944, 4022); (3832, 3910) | 1.24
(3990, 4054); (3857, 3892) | 1.42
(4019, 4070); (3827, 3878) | 1.40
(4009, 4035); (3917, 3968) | 1.28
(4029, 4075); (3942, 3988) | 1.21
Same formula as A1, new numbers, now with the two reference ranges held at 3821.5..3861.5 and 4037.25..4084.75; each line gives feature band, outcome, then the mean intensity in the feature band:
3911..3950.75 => 2.69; 10.9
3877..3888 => 1.13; 9.94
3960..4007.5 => 2.08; 11.9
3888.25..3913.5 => 0.42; 11.1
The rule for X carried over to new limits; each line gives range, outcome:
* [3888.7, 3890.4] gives 7.51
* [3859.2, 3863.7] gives 10.7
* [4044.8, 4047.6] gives 12.3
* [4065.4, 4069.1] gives 12.7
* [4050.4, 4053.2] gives 13.8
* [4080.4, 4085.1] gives 13.6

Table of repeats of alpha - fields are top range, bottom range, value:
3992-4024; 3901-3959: 1.26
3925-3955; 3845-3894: 1.03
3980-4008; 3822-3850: 1.43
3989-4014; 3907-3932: 1.23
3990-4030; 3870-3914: 1.36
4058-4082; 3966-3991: 1.28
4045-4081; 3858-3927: 1.33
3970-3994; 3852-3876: 1.21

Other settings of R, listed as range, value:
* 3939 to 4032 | 12.5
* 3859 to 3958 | 10.9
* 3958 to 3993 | 11.4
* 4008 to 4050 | 13.3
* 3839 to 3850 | 11.2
